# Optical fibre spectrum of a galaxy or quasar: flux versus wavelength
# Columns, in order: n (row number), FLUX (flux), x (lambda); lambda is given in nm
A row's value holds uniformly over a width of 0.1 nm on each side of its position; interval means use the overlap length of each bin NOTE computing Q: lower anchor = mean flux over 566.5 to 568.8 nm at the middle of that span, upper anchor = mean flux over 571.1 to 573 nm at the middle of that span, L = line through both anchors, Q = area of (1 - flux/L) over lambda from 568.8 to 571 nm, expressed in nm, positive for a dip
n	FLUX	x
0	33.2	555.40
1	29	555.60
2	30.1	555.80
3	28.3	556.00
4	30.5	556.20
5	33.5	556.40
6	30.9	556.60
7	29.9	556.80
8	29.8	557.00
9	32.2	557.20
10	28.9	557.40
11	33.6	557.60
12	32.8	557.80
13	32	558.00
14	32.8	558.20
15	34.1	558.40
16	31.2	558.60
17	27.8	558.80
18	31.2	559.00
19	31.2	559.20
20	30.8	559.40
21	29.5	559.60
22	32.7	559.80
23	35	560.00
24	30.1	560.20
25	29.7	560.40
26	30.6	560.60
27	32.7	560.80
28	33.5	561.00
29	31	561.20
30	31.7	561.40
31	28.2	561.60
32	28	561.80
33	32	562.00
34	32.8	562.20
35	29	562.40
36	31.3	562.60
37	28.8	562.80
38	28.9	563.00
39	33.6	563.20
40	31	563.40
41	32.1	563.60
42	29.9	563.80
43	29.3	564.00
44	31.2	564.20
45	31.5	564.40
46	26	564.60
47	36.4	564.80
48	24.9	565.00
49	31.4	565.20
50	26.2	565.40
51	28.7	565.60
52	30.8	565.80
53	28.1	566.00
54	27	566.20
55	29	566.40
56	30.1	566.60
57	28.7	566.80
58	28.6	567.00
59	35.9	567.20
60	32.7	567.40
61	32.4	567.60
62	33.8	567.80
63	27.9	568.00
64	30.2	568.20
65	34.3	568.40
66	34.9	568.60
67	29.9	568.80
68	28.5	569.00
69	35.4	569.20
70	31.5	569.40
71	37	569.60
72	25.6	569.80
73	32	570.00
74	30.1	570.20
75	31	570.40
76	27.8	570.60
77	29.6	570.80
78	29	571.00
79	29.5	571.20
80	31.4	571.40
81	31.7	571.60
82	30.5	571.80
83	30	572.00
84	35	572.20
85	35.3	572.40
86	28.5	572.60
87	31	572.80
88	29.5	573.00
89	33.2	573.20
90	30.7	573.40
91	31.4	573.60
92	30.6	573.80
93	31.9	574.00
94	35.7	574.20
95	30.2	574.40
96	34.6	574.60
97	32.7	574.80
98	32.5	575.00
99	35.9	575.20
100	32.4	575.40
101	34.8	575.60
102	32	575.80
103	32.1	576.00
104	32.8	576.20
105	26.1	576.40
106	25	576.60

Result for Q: 0.055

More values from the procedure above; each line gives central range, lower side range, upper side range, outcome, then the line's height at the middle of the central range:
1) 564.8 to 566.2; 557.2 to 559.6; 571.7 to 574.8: 0.13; 31.7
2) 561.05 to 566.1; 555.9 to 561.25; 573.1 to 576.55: 0.23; 31.6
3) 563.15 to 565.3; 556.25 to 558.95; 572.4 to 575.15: 0.07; 31.7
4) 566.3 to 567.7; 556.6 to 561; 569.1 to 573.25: 0.01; 31.2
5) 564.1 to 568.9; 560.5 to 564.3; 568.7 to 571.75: 0.05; 30.7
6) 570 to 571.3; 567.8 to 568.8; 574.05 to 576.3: 0.10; 32.3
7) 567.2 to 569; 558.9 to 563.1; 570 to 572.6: -0.07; 30.9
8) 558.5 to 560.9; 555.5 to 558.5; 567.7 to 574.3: 0.02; 31.2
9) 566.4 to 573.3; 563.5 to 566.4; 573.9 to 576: 0.02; 31.3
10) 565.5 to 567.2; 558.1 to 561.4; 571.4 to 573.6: 0.12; 31.5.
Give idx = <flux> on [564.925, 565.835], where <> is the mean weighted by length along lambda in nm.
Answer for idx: 28.3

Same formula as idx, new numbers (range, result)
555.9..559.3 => 31.2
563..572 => 30.6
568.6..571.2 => 30.7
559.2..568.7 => 30.7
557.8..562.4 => 31.3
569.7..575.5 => 31.4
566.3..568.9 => 31.4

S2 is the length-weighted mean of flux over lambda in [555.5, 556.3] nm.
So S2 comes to 29.5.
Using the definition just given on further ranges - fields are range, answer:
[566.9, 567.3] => 32.3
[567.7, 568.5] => 31.5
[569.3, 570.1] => 31.5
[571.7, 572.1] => 30.2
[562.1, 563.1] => 30.2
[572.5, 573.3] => 30.6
